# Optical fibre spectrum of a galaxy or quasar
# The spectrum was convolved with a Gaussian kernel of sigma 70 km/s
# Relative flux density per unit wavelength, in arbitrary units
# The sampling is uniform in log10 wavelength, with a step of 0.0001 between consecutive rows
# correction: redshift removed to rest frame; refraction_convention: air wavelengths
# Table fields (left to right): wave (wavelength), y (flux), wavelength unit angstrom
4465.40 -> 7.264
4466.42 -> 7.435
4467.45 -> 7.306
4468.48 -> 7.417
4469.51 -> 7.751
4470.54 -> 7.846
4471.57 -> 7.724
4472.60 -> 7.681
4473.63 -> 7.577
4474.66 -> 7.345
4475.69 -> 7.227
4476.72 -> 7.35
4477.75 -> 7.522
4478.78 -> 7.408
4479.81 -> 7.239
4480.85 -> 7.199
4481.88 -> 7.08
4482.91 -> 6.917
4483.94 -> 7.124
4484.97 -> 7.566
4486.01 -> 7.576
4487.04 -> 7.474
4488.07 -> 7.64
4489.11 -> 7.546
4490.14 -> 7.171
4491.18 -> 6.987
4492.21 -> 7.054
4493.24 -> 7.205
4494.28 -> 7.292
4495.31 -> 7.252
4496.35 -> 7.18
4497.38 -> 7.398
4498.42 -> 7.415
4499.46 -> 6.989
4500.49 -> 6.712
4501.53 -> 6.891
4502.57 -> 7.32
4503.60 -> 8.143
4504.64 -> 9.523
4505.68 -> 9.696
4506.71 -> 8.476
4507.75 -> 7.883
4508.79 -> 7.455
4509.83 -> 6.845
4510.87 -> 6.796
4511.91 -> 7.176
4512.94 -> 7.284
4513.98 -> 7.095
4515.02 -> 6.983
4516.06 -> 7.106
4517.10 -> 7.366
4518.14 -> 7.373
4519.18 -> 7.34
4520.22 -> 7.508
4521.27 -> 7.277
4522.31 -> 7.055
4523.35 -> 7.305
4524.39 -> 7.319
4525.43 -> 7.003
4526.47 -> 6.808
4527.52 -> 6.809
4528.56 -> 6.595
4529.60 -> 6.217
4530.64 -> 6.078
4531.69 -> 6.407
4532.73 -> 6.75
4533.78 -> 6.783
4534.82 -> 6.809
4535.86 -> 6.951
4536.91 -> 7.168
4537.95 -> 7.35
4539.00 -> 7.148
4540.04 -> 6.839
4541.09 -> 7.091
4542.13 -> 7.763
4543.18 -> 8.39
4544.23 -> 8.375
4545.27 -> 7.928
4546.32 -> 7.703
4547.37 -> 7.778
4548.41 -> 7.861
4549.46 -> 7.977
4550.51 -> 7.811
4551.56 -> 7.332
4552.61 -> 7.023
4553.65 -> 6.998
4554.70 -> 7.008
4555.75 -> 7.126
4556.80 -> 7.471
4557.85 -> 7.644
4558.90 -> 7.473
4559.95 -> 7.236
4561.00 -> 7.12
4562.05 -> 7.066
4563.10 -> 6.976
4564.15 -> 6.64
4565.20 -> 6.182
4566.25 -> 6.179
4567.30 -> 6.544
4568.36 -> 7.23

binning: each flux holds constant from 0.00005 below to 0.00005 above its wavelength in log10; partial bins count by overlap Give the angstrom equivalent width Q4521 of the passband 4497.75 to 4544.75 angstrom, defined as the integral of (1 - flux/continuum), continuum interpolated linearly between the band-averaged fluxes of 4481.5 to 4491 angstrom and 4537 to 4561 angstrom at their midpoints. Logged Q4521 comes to 0.9 angstrom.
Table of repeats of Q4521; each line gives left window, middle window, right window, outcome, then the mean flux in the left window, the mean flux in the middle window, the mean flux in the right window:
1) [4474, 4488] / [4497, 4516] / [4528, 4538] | -1.5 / 7.33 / 7.55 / 6.69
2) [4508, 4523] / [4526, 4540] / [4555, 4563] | 0.9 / 7.2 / 6.76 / 7.28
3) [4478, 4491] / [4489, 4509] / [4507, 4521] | -0.8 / 7.32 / 7.58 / 7.26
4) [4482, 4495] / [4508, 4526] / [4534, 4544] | 0.2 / 7.29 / 7.2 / 7.3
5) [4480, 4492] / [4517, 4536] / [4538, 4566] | 1.1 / 7.29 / 6.92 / 7.37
